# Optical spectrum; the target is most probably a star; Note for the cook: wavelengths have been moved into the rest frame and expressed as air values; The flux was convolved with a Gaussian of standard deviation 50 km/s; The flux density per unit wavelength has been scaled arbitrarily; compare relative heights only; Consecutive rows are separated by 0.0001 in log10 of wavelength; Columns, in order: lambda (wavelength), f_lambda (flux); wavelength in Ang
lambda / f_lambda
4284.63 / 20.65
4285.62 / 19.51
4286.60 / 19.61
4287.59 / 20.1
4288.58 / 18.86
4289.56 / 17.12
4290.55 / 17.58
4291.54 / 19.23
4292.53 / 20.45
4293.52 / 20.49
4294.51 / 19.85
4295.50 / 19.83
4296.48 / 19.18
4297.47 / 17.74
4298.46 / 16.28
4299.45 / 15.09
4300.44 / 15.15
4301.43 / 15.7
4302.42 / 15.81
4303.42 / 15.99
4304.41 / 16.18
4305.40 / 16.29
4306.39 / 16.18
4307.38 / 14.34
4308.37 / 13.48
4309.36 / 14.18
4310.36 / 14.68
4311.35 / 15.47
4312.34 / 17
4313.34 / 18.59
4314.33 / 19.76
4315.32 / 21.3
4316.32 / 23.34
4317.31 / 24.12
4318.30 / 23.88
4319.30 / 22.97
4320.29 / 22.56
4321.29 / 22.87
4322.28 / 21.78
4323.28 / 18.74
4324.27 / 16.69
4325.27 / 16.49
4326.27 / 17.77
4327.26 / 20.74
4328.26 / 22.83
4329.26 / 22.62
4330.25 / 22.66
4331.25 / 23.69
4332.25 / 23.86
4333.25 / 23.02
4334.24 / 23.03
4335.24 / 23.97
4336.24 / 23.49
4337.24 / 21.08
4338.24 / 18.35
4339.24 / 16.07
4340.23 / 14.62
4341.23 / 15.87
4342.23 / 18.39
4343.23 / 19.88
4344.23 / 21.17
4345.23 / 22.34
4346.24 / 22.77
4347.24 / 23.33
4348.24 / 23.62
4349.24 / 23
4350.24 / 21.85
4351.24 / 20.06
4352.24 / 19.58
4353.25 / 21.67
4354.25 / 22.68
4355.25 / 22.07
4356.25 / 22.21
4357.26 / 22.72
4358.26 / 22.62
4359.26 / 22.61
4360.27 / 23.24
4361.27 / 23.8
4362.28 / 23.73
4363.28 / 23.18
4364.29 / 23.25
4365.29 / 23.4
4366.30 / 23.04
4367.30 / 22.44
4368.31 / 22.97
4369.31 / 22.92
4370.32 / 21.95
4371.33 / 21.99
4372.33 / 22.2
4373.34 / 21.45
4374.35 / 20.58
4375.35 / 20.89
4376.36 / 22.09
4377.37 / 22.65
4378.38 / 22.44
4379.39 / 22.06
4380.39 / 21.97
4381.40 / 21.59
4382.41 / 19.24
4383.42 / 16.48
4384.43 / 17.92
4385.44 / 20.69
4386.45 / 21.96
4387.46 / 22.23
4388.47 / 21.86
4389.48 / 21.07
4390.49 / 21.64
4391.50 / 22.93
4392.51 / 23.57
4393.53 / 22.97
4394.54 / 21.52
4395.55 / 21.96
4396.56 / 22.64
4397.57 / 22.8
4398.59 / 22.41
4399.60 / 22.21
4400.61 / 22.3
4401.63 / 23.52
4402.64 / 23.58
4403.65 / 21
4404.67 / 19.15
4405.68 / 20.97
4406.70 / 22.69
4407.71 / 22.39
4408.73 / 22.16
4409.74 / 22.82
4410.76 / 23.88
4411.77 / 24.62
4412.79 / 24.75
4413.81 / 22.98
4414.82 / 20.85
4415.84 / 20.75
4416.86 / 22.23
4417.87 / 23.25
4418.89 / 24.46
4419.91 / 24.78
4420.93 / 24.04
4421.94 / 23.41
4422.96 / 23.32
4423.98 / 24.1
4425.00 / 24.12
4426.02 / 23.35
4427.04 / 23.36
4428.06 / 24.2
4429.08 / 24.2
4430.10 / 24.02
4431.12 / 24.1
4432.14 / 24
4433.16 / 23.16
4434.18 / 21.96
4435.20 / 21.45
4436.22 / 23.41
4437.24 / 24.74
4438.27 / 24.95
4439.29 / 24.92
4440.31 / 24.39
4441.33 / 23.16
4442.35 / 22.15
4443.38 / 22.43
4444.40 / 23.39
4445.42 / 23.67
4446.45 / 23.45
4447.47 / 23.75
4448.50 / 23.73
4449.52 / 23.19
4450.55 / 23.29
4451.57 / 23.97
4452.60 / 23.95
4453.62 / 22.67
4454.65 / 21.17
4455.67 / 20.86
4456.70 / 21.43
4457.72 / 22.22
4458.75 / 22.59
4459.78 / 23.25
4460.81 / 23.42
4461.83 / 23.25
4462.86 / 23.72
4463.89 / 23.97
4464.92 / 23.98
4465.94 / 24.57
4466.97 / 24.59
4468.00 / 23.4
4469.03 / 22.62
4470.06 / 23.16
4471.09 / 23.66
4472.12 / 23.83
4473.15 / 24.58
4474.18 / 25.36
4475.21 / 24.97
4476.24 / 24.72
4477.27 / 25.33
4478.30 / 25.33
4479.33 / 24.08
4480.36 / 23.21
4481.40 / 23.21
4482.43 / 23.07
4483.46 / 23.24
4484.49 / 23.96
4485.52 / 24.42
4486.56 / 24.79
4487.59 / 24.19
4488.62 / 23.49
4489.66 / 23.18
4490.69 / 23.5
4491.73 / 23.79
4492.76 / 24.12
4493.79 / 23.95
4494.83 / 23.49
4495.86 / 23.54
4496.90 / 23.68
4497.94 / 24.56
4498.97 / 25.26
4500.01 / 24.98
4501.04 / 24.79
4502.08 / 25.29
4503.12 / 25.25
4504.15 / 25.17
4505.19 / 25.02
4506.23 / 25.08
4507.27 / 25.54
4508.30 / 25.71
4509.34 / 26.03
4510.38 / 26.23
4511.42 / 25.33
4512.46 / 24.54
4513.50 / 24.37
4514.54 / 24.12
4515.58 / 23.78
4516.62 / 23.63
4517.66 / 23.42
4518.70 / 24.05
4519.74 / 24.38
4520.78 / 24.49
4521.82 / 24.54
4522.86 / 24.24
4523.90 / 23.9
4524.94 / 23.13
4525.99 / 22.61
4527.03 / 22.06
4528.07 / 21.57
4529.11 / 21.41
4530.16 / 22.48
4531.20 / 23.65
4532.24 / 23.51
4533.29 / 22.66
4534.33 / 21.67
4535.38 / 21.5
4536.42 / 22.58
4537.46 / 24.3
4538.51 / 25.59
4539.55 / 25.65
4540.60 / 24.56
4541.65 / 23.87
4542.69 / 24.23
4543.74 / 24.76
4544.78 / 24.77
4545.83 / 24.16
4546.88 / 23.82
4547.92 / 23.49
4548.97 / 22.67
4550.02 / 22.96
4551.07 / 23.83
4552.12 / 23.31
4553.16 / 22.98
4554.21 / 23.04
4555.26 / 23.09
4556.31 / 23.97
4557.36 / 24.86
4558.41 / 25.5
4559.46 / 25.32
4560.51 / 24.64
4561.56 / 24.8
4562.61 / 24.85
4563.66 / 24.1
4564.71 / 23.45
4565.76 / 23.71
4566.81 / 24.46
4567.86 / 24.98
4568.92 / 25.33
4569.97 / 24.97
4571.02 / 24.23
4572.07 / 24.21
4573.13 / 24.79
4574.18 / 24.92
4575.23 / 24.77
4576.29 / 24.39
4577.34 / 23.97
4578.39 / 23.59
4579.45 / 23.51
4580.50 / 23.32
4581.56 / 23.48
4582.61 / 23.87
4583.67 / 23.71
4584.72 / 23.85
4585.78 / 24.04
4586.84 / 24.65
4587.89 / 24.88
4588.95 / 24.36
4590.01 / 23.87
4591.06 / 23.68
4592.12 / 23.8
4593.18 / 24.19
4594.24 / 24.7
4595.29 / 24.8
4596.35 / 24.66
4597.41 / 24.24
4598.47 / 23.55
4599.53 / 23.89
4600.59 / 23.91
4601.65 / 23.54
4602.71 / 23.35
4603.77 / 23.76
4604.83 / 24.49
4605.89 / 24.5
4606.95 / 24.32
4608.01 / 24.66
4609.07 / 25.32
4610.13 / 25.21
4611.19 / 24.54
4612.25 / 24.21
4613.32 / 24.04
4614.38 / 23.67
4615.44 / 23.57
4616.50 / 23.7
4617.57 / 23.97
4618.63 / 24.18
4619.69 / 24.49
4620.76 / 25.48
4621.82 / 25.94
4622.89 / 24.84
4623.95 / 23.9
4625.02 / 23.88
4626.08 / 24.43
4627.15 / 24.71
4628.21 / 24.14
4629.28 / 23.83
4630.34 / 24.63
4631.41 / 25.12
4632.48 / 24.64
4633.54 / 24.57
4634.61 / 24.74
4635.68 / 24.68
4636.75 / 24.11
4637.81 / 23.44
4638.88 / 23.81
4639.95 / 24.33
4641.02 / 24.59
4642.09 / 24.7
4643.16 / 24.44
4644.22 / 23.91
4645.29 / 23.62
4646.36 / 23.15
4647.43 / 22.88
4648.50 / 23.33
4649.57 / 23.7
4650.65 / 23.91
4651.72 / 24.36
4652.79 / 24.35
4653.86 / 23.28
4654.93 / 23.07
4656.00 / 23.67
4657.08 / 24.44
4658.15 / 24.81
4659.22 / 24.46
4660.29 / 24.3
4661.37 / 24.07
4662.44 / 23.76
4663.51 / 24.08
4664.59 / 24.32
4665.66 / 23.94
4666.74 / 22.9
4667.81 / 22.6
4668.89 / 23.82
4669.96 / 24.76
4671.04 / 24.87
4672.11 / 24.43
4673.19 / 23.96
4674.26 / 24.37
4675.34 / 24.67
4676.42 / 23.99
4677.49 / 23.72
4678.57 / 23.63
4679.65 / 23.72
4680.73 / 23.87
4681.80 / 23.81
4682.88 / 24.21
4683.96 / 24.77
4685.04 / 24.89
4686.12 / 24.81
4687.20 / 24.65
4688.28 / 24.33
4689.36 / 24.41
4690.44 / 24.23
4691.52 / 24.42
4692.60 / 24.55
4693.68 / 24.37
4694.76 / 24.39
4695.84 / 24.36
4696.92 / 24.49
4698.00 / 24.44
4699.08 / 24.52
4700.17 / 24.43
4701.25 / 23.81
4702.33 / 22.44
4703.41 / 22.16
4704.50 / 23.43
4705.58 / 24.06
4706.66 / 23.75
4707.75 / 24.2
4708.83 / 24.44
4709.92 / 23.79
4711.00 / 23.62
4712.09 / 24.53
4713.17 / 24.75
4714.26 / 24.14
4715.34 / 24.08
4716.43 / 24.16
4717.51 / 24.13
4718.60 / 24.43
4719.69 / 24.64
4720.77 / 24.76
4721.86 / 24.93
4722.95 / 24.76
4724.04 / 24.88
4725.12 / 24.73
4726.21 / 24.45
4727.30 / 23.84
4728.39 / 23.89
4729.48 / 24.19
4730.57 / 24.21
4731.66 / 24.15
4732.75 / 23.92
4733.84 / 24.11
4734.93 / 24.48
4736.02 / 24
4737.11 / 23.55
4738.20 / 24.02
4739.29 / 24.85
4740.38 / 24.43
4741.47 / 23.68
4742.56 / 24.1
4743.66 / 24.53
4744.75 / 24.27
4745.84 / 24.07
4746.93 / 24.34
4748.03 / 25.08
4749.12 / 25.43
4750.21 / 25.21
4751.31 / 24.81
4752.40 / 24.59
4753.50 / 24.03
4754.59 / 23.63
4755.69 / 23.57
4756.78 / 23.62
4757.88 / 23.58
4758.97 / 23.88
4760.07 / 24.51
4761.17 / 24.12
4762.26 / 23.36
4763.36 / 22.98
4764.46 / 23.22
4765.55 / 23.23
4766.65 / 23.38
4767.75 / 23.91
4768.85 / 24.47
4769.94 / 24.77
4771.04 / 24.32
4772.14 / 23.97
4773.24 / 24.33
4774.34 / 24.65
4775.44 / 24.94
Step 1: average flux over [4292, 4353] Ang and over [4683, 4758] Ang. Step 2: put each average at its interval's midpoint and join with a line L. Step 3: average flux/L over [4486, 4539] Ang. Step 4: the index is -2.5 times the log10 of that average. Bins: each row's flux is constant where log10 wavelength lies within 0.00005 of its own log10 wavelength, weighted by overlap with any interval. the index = -0.10 mag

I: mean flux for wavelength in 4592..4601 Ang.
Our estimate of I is 24.2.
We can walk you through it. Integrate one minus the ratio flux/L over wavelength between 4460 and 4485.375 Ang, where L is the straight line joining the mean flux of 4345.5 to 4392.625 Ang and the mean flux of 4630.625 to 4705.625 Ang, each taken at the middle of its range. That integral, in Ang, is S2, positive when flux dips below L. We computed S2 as -1.4 Ang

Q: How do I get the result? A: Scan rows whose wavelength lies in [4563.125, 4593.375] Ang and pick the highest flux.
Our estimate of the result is 25.33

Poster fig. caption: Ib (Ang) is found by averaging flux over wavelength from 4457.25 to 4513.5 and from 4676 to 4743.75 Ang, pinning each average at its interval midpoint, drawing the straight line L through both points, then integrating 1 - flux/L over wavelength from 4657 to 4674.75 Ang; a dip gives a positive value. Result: 0.07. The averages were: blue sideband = 24.2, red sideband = 24.2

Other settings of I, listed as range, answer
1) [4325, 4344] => 20.5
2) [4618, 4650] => 24.3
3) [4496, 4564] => 24.1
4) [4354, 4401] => 22.1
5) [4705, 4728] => 24.3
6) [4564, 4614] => 24.2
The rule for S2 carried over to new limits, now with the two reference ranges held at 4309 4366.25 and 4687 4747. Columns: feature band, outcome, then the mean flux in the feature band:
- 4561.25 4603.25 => -2.0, 24.2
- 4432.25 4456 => -1.4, 23.2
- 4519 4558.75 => -1.4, 23.6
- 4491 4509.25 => -1.8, 24.7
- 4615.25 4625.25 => -0.4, 24.4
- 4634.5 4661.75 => -0.4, 24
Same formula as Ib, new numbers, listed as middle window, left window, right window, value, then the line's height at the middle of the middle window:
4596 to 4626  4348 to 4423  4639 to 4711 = -0.8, 23.6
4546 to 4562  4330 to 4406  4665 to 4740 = -0.5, 23.1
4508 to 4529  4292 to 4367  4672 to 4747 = -1.8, 22.2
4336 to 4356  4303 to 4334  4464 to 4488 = -0.2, 20.3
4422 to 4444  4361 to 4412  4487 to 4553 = -0.8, 22.7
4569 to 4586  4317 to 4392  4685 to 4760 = -0.7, 23.2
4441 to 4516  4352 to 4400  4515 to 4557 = -3.1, 23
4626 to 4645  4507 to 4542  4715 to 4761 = -0.2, 24.1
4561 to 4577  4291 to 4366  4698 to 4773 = -1.4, 22.5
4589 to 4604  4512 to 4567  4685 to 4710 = -0.1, 23.9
